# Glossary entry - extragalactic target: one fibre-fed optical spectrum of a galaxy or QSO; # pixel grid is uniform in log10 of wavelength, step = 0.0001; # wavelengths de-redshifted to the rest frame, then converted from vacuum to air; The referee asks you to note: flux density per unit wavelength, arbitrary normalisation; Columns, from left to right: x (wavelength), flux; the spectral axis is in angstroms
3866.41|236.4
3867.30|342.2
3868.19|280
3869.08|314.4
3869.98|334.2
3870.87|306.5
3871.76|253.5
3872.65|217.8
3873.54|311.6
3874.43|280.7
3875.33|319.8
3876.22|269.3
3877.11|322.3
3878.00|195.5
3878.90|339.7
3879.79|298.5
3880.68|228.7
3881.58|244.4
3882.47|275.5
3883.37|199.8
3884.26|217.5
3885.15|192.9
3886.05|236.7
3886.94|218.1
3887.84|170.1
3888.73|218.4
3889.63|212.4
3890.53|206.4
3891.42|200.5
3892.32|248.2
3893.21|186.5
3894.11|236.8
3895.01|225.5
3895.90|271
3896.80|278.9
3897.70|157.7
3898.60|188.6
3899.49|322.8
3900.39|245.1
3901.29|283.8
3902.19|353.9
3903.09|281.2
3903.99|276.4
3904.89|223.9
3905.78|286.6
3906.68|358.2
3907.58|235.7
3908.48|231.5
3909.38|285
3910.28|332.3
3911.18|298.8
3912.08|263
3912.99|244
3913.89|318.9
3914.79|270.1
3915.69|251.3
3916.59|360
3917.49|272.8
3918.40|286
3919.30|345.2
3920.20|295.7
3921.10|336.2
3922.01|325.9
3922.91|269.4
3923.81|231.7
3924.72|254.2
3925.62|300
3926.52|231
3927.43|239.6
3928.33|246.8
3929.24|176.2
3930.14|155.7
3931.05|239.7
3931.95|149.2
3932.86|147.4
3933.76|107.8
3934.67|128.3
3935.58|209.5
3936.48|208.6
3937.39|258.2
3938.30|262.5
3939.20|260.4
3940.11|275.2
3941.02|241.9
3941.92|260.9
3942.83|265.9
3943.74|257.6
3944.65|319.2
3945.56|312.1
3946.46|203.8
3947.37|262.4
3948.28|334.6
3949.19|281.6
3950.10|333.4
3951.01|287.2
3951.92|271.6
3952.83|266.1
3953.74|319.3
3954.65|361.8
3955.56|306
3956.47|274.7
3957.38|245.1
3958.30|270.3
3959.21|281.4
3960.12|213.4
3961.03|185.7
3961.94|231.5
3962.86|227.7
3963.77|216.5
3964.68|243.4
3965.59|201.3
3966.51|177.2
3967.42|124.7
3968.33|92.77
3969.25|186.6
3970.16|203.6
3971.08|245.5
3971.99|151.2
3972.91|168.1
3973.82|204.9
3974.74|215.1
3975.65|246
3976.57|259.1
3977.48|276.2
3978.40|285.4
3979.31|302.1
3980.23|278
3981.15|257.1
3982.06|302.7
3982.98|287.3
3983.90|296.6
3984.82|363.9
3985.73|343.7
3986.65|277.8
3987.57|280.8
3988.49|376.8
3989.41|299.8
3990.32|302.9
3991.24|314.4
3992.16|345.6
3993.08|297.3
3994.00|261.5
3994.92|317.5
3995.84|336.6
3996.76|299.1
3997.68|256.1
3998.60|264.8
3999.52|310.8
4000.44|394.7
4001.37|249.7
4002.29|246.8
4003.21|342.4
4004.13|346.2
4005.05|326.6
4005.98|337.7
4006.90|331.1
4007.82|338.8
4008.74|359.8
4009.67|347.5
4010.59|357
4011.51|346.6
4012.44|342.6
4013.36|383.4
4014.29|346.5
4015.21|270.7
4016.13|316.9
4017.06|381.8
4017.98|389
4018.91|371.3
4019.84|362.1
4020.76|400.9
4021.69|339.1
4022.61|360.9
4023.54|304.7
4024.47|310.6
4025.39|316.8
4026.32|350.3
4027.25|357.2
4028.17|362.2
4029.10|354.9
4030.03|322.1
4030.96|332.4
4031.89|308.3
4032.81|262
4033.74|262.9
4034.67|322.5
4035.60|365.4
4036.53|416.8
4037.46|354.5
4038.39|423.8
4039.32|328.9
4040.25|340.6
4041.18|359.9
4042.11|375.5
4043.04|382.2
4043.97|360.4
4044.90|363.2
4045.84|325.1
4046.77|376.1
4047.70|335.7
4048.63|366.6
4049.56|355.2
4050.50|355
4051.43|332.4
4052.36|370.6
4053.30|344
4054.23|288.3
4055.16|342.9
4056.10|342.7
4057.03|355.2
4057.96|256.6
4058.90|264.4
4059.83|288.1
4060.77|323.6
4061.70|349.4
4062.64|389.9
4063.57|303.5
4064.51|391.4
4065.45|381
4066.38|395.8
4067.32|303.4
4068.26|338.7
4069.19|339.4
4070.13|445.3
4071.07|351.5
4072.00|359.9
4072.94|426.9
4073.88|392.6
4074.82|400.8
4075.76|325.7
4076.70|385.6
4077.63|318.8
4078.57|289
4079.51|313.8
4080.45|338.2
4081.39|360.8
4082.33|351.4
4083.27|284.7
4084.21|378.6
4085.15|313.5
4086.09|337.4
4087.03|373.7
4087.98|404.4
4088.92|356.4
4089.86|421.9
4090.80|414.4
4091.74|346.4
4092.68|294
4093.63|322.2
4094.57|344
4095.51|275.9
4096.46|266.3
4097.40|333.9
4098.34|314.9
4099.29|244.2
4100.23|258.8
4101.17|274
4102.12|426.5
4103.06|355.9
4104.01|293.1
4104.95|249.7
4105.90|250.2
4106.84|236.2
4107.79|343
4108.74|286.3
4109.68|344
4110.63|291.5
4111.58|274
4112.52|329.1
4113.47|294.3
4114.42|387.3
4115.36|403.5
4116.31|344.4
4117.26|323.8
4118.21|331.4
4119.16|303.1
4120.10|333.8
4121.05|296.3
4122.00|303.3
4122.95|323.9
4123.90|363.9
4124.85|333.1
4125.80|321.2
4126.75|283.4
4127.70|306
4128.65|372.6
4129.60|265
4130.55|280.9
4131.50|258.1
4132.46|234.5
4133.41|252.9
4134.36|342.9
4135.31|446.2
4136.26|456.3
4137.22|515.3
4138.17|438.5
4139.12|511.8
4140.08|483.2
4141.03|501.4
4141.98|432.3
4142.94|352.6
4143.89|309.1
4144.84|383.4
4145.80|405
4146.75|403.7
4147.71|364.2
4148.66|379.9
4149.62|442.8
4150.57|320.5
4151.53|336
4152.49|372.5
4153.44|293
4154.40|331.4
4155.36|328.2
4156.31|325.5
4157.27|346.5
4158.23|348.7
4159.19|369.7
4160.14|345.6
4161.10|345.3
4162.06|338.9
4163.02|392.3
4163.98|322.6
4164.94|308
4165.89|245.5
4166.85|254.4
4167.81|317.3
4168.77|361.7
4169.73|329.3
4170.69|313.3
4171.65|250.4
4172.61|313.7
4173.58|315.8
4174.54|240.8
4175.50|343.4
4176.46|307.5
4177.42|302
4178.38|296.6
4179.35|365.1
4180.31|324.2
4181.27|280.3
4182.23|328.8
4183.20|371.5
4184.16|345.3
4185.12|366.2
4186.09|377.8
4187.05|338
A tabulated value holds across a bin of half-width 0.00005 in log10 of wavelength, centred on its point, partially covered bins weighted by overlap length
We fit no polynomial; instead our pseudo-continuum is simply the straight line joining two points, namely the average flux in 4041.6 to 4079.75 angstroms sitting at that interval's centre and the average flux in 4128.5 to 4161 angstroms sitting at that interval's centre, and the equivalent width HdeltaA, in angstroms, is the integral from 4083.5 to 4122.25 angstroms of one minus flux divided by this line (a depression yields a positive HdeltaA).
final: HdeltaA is 3.8 angstroms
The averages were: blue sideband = 349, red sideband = 369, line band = 324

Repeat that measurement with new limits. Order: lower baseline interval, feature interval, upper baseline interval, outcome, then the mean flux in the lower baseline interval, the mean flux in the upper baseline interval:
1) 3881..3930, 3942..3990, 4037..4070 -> 5.60 angstroms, 257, 347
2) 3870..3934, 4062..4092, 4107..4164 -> -3.09 angstroms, 255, 351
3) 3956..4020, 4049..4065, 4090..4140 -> -1.27 angstroms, 284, 329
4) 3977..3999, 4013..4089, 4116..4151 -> -4.83 angstroms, 301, 360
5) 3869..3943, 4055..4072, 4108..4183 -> -1.77 angstroms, 254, 340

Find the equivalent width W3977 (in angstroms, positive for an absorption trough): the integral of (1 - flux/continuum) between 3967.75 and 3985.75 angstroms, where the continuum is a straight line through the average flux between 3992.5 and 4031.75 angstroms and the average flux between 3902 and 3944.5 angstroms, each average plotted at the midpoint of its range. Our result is 3.4 angstroms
